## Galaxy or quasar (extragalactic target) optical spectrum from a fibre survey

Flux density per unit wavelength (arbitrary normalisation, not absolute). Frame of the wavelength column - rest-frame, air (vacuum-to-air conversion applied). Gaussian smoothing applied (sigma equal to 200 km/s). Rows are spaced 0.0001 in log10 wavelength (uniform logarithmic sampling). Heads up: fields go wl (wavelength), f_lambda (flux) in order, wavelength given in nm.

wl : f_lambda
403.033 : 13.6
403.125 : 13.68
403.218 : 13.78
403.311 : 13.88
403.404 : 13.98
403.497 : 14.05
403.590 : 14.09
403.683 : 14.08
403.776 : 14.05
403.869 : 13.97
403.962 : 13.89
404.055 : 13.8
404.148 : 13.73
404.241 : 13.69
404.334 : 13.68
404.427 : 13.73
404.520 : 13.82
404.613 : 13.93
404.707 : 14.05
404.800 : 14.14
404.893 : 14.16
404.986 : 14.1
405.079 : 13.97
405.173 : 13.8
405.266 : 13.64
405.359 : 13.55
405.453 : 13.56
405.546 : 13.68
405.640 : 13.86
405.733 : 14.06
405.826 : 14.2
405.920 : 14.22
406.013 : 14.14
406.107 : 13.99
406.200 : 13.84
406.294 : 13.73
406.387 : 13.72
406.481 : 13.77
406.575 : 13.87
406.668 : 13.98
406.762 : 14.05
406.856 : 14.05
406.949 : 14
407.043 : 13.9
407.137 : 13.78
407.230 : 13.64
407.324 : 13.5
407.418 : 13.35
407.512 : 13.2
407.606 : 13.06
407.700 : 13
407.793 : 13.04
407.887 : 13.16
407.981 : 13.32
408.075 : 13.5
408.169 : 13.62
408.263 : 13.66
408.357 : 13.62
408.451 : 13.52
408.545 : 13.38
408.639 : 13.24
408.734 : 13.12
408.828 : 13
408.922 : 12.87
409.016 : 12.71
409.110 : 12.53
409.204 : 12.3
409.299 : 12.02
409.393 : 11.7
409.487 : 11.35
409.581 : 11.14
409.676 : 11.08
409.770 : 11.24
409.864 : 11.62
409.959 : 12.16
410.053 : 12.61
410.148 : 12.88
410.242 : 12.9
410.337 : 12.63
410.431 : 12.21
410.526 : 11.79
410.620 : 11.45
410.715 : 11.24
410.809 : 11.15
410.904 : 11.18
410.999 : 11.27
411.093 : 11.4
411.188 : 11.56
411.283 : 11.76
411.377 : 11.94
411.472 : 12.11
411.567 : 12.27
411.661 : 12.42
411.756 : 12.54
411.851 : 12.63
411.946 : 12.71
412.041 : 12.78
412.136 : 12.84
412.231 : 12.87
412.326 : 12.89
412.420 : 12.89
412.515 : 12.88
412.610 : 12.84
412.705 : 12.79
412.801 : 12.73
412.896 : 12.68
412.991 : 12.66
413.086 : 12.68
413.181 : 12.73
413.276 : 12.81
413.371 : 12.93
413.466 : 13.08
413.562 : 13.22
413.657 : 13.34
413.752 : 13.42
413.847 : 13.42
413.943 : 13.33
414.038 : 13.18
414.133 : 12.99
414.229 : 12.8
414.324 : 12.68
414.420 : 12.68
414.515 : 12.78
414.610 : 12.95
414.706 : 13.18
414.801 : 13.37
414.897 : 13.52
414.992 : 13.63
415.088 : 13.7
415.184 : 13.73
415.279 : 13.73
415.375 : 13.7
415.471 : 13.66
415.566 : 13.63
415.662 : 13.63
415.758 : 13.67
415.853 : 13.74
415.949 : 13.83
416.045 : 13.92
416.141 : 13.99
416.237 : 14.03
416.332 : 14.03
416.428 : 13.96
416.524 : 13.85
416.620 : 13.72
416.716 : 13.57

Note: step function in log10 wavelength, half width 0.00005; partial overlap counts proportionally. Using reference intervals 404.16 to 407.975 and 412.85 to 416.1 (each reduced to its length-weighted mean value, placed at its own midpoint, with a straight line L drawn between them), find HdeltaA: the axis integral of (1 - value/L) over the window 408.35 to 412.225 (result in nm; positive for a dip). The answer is 0.37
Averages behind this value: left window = 13.8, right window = 13.3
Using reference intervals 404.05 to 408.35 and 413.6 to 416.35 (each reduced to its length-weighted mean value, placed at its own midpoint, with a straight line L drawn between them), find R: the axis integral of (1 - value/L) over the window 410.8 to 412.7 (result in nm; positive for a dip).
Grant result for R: 0.18 nm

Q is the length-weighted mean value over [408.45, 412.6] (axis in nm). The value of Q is 12.2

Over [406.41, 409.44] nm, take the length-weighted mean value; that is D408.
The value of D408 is 13.3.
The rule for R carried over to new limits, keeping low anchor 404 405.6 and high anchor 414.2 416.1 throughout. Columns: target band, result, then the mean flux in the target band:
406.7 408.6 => 0.03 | 13.5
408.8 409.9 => 0.14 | 12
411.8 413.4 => 0.09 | 12.8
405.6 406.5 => -0.01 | 14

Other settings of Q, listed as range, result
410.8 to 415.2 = 12.7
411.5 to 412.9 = 12.7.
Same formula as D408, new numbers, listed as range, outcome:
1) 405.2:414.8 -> 12.9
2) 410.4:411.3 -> 11.5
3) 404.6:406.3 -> 13.9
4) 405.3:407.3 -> 13.9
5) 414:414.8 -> 12.9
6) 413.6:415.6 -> 13.3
